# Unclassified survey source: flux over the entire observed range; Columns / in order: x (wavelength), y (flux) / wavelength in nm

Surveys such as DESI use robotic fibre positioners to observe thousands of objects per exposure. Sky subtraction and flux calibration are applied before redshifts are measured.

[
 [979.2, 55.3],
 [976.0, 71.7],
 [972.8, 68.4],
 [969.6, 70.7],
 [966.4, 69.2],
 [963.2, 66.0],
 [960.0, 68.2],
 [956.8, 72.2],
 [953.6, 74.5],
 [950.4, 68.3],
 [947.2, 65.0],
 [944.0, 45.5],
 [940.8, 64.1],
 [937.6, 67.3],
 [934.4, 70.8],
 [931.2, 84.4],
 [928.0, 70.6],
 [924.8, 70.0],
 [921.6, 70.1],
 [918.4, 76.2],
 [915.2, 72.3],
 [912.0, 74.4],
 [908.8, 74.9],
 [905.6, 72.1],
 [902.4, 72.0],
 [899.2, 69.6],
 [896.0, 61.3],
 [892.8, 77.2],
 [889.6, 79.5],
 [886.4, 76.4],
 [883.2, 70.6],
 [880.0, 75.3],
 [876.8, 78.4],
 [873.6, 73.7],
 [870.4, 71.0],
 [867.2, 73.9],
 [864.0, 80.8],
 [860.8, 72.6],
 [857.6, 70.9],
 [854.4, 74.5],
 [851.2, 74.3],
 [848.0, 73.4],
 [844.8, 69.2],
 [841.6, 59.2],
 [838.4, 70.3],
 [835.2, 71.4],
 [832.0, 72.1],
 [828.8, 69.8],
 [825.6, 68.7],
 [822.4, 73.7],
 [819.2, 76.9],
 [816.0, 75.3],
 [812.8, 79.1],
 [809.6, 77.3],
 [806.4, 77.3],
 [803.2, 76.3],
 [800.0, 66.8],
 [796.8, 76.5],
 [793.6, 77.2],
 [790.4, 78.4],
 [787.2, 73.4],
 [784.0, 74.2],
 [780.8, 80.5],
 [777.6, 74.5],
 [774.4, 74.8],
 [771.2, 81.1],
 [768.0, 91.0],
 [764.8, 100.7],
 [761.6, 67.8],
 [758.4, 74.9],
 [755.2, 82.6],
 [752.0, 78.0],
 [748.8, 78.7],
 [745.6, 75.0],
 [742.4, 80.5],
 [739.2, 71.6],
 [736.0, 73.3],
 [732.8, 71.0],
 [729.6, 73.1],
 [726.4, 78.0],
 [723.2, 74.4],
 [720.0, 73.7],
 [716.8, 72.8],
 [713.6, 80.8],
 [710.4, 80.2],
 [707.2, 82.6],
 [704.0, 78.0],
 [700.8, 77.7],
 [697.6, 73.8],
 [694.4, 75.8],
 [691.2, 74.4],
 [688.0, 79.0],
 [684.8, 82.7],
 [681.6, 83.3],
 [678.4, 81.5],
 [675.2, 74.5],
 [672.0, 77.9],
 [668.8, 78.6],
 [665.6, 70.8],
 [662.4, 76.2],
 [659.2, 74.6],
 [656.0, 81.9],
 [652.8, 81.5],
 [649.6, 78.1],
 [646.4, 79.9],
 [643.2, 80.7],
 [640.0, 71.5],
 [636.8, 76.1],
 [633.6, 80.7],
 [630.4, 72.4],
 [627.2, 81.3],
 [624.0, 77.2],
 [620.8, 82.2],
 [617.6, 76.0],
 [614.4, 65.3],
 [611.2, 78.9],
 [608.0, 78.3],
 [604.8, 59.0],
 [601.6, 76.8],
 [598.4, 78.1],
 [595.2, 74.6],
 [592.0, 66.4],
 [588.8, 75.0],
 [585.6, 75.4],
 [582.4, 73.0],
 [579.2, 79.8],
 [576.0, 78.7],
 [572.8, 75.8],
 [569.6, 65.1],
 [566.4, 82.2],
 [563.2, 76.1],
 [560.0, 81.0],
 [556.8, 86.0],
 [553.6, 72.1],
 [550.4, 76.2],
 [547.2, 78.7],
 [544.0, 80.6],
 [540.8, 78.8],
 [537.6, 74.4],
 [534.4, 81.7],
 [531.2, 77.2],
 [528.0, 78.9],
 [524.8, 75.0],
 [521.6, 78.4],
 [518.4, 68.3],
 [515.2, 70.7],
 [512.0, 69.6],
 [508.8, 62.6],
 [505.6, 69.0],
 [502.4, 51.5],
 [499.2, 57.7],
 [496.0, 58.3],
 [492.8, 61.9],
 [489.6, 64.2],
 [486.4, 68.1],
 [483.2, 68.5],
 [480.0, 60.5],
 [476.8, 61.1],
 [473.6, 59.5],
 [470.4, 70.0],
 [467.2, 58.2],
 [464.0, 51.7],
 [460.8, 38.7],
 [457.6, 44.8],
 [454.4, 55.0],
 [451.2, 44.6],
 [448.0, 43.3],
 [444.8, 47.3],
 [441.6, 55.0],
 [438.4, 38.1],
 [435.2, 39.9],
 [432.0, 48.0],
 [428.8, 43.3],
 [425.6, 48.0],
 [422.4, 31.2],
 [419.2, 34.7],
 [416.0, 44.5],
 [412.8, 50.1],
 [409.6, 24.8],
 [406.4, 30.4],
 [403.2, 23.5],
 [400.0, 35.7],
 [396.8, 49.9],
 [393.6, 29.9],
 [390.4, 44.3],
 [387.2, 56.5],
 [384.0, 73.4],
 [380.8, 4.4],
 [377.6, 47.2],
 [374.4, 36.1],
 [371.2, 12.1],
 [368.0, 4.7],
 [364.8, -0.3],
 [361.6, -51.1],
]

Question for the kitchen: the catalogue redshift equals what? 0.17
